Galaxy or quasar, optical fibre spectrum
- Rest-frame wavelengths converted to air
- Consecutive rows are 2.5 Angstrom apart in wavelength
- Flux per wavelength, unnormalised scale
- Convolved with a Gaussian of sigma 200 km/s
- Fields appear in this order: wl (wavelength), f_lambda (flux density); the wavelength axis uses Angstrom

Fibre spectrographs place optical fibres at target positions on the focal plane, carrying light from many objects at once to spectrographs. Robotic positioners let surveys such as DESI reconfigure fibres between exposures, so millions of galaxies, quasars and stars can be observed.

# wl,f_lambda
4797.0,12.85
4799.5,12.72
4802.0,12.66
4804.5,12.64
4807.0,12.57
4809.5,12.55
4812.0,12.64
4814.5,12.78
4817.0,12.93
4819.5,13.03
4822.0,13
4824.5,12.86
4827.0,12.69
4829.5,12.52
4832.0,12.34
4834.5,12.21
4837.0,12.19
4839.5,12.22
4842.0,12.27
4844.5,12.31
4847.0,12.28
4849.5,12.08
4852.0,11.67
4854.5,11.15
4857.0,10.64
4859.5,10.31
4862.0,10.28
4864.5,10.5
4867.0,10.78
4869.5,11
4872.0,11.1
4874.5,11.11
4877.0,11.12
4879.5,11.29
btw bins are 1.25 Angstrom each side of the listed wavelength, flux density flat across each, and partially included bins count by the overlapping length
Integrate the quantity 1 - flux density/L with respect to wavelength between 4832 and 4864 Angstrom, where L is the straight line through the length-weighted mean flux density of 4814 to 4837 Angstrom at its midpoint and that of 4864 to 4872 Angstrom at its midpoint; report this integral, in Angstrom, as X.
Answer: 0.2 Angstrom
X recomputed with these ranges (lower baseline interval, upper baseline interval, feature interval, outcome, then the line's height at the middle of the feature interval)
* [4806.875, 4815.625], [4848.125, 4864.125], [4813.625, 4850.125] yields -1.95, 11.9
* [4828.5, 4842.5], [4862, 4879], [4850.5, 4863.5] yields 0.70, 11.4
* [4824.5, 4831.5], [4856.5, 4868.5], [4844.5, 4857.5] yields -0.55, 11.2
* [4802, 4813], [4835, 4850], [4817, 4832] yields -0.44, 12.4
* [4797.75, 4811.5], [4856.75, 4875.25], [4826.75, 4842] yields -0.82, 11.7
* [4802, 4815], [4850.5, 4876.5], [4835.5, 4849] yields -0.81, 11.6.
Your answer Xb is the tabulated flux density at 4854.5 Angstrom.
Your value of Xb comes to 11.15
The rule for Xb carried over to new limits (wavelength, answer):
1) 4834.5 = 12.21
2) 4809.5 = 12.55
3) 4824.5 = 12.86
